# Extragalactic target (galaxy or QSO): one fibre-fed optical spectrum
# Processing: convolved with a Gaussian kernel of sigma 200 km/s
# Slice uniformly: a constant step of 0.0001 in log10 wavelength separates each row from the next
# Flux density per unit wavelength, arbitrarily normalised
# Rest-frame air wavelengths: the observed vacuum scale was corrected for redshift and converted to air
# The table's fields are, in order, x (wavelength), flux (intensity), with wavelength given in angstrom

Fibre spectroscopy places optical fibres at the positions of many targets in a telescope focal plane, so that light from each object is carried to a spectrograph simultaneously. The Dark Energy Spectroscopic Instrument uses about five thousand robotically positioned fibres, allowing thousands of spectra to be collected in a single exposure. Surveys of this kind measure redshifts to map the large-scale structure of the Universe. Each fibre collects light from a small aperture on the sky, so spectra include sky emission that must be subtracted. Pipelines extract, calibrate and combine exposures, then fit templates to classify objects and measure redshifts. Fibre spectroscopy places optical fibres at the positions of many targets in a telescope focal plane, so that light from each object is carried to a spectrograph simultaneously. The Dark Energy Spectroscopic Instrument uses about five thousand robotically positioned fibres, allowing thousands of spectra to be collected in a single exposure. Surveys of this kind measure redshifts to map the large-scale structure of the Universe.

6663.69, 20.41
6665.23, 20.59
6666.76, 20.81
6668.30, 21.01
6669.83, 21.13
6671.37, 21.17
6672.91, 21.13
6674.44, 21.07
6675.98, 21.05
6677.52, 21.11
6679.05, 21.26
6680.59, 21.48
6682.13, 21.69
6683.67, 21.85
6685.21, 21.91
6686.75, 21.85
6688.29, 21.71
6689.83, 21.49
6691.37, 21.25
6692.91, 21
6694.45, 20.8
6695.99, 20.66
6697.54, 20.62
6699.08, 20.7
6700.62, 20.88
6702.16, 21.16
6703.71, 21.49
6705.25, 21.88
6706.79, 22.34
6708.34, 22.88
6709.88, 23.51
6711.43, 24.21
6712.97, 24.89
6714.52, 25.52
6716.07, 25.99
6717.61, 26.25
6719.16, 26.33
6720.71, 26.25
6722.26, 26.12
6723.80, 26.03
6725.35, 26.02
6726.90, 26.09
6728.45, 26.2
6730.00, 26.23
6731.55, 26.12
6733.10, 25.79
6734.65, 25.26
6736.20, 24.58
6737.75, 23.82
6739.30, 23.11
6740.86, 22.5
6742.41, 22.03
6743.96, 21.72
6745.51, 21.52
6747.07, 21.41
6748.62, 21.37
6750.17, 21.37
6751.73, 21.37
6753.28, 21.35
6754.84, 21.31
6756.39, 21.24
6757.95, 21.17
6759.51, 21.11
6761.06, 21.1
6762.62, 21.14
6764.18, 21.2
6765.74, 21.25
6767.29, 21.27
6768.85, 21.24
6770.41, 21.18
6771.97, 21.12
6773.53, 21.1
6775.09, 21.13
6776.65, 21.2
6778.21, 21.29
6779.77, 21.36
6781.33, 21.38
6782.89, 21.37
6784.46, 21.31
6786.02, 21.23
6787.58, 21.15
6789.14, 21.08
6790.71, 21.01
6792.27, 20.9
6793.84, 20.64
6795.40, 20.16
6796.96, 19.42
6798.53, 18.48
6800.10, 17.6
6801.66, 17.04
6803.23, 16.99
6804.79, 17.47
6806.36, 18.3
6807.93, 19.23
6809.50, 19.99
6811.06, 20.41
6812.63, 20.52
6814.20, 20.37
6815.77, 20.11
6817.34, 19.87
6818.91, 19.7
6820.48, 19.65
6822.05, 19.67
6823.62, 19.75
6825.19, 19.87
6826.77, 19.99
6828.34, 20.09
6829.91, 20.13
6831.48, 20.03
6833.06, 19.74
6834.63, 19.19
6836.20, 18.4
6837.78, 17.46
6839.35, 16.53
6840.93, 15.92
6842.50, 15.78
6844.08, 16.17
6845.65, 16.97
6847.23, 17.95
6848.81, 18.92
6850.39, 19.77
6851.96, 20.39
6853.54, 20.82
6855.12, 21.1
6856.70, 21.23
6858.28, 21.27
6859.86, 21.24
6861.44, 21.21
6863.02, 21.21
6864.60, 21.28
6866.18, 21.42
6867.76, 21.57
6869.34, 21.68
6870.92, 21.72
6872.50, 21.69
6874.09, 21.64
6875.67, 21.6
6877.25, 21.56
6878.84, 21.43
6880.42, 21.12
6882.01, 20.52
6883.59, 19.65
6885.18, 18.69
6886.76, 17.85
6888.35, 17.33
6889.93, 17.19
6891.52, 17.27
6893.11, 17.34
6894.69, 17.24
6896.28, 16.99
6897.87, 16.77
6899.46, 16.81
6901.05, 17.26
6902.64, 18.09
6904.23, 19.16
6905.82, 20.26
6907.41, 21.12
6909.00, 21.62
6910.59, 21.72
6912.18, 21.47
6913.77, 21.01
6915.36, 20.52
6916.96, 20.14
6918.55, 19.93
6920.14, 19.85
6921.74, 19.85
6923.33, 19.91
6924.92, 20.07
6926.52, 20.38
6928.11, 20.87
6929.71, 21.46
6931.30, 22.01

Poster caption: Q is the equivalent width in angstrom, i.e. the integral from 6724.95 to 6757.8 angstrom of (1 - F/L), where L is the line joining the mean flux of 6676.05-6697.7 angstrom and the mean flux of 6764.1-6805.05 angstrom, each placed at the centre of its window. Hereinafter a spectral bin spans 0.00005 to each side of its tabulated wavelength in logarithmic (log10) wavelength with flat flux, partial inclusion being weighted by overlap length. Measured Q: -3.86 angstrom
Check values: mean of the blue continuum 21.3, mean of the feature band 23.3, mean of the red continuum 20.4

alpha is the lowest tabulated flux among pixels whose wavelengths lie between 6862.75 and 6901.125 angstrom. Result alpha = 16.77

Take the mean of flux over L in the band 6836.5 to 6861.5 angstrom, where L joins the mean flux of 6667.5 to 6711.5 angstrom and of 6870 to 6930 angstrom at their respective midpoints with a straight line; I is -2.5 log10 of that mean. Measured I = 0.07 mag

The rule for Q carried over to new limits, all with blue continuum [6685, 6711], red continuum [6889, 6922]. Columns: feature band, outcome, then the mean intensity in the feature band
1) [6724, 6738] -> -3.0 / 25.6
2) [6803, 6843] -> 2.0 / 19.1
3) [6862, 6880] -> -1.8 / 21.5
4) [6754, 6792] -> -1.0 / 21.2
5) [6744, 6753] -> -0.2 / 21.4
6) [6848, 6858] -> -0.3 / 20.4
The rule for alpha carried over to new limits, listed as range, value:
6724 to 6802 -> 17.04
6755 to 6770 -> 21.1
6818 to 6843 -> 15.78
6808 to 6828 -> 19.65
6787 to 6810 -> 16.99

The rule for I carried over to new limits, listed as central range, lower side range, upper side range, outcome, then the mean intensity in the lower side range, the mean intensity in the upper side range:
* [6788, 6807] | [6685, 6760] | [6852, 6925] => 0.14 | 23.1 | 20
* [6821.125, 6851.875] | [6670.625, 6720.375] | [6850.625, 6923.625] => 0.11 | 22.3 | 20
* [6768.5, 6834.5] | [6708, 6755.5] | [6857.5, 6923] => 0.11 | 24.1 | 19.9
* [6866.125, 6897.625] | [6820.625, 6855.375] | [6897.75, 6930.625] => -0.01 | 18.8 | 20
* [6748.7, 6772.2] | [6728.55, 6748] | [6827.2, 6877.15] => 0.09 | 23.7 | 19.8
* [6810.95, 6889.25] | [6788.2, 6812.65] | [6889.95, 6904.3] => -0.09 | 19.3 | 17.3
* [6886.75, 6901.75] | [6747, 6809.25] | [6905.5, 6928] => 0.20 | 20.5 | 20.6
